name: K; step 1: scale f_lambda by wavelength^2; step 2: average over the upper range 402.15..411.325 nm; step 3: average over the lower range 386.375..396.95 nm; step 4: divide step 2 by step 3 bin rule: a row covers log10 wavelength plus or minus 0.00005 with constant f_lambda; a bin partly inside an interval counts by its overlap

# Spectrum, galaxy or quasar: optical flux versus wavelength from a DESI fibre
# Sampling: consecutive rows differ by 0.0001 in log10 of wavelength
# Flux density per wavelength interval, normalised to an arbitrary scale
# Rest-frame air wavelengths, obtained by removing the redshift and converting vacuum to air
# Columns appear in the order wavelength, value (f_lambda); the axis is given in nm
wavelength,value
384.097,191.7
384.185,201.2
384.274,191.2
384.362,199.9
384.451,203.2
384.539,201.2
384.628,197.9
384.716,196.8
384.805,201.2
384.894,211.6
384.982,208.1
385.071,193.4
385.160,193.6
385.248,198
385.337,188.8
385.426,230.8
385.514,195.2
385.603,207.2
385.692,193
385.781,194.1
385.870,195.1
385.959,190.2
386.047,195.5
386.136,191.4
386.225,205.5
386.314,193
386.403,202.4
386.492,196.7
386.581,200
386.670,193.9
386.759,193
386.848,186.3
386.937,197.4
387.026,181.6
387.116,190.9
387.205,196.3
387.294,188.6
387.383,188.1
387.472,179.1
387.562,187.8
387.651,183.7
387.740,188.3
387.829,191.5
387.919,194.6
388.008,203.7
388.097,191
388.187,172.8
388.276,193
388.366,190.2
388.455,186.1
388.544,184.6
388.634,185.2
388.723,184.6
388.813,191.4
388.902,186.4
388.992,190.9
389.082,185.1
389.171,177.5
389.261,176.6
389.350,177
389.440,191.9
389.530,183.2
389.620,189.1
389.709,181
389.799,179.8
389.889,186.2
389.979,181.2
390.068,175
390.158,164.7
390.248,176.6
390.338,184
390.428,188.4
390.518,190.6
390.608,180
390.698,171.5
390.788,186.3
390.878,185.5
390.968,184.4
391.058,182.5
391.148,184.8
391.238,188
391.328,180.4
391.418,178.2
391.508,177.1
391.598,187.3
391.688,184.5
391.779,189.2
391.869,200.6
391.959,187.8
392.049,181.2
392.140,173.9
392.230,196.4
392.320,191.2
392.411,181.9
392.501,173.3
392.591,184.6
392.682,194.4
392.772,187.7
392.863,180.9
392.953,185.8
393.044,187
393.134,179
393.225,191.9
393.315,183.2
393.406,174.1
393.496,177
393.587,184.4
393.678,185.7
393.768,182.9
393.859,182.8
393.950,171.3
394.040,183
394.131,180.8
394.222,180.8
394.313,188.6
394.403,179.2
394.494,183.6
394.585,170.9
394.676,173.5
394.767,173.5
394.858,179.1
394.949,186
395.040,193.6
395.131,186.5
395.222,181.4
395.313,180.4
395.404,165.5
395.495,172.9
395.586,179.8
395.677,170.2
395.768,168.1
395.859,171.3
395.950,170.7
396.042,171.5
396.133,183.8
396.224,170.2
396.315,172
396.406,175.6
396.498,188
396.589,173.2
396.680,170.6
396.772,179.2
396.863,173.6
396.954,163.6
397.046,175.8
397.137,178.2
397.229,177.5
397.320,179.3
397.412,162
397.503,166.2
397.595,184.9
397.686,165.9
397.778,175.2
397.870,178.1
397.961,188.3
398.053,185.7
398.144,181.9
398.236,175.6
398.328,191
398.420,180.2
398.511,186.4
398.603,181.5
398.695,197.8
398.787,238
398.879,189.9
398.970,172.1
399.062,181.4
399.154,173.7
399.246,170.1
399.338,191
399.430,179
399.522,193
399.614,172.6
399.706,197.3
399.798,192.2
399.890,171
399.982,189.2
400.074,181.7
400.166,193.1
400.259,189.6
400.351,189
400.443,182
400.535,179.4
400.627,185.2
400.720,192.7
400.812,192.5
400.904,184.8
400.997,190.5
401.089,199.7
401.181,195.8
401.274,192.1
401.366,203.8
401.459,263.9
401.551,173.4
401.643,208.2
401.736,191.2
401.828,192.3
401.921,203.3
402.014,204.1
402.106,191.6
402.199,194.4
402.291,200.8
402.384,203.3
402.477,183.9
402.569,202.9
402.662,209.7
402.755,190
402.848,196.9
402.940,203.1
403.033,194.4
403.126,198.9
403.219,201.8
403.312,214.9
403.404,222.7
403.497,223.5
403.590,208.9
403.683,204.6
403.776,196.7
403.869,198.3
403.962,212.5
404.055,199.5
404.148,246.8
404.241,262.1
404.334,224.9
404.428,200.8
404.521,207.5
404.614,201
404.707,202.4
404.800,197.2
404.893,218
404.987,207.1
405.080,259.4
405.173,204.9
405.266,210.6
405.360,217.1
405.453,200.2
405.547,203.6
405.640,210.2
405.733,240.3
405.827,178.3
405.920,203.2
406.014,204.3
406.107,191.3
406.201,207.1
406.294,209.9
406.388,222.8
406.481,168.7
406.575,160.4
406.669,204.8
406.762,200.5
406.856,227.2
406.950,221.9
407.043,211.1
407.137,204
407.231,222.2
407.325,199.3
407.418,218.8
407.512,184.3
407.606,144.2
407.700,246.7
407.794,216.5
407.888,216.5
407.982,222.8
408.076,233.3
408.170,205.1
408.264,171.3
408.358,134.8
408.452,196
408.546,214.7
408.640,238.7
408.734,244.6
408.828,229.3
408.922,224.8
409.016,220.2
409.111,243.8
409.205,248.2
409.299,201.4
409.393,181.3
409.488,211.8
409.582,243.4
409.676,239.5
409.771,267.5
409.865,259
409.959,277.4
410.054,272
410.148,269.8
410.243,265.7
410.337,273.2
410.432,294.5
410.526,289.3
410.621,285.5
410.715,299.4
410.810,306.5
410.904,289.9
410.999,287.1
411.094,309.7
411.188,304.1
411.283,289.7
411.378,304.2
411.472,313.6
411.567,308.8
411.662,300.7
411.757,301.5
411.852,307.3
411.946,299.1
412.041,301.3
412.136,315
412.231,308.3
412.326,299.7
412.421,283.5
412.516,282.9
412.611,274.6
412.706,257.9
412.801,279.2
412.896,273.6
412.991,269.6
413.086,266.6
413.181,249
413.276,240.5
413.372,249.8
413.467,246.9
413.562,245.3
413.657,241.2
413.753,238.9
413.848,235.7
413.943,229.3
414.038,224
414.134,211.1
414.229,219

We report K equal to 1.3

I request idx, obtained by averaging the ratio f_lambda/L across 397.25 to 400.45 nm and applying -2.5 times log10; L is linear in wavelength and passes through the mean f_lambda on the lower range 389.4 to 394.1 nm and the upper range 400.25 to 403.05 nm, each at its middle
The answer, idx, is 0.05 mag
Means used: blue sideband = 183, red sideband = 196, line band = 184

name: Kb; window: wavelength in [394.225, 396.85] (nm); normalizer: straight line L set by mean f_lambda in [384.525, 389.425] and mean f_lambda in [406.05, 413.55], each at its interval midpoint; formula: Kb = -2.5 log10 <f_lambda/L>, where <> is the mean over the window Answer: 0.20 mag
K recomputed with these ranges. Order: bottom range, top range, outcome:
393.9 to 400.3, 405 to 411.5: 1.36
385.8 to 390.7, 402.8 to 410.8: 1.29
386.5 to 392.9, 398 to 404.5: 1.12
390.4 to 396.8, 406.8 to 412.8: 1.52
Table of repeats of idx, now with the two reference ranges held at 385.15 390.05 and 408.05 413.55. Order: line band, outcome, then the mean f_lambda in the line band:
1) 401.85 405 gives 0.16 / 207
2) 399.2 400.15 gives 0.23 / 184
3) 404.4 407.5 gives 0.20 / 207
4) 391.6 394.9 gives 0.14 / 183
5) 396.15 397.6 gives 0.25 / 174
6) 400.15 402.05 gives 0.19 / 195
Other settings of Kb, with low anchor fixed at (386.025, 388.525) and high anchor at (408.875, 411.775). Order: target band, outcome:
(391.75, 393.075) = 0.12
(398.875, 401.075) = 0.26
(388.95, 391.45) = 0.11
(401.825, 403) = 0.22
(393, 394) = 0.17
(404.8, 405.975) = 0.19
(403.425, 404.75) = 0.17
